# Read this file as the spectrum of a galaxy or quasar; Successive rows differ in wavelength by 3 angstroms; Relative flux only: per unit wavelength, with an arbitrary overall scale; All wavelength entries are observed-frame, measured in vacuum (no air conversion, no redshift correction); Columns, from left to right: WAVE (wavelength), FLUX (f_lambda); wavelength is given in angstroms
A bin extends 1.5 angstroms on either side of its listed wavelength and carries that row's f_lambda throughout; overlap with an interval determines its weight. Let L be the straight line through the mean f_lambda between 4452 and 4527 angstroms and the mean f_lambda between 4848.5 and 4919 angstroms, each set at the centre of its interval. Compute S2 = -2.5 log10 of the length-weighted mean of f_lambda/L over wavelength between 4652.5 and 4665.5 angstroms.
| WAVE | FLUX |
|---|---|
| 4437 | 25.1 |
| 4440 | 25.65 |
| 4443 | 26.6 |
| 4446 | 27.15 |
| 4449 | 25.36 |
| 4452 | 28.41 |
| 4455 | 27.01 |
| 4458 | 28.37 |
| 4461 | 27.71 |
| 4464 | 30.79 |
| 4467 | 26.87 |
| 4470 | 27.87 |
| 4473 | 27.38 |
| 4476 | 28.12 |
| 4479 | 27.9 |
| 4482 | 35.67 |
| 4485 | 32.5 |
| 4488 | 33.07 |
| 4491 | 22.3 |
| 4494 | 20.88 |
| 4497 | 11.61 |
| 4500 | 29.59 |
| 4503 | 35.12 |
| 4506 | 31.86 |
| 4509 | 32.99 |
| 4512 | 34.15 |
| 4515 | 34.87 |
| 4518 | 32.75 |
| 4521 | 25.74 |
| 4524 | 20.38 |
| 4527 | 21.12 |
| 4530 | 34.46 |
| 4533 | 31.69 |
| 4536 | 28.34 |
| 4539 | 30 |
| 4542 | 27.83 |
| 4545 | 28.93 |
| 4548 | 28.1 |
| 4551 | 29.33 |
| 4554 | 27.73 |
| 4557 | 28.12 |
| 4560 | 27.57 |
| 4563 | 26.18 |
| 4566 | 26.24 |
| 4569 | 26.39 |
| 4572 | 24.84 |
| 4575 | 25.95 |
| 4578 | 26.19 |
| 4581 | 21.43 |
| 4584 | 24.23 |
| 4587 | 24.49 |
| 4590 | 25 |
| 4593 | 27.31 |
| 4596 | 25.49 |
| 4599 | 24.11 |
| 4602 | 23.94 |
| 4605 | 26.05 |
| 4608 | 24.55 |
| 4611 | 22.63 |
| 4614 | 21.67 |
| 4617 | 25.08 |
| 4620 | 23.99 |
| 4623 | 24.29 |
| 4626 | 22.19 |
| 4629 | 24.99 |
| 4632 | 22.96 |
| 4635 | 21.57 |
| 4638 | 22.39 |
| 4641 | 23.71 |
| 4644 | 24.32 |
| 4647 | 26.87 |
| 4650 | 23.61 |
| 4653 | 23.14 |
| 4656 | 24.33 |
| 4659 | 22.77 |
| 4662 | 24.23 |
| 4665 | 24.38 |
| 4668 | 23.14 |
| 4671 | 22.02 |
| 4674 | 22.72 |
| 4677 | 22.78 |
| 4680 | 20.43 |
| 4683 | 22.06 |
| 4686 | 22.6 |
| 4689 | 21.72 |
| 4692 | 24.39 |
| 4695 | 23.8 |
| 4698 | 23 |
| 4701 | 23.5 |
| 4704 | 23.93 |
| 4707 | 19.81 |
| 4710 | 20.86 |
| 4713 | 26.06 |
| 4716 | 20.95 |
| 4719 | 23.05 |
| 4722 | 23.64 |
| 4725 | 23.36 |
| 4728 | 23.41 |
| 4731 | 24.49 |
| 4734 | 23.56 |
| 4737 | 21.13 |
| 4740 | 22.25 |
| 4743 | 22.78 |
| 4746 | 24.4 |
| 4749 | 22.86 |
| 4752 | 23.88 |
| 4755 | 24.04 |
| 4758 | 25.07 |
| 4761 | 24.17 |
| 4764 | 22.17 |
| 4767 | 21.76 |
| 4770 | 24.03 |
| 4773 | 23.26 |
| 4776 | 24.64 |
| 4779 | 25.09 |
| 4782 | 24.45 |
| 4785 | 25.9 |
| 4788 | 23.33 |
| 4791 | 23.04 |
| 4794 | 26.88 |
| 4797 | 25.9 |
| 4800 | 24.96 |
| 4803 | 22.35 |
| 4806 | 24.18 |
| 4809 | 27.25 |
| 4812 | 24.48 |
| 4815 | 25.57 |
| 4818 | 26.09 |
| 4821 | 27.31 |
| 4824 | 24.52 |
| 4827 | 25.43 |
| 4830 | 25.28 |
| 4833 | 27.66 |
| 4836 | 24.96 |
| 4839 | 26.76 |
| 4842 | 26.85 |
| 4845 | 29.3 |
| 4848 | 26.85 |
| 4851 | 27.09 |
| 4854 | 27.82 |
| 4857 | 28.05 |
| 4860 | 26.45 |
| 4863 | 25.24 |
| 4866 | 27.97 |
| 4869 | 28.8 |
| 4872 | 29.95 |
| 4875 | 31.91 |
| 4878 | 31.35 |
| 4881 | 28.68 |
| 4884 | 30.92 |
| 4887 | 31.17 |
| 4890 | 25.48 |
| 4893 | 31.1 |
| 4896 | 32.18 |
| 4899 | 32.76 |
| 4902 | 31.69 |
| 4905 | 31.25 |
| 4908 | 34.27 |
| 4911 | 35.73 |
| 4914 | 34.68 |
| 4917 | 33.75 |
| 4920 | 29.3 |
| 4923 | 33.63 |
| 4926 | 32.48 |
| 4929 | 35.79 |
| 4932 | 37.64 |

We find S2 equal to 0.22 mag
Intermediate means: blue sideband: 28.4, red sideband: 30.3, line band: 23.8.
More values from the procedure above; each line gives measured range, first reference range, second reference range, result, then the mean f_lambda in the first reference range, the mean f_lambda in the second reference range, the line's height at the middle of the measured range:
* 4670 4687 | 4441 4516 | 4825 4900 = 0.274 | 28.5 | 28.3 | 28.4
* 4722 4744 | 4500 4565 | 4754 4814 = 0.105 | 29.4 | 24.4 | 25.4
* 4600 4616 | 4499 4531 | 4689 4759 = 0.140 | 30.2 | 23.2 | 27.1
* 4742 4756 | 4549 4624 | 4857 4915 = 0.191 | 25.3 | 30.5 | 28.1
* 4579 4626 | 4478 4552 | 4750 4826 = 0.136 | 28.9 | 24.6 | 27.5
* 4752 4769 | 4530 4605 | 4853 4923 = 0.230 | 26.8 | 30.5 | 29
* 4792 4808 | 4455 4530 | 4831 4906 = 0.158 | 28.4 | 28.8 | 28.8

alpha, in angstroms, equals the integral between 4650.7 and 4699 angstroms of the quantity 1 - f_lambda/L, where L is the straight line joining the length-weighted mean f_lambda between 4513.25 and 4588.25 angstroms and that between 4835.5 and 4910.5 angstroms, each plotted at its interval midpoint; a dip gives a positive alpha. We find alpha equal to 8.8 angstroms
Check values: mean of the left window 27.3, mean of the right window 29.3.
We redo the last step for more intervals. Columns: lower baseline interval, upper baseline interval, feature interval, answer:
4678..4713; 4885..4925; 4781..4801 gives 1.4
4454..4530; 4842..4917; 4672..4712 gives 9.3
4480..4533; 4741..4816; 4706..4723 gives 1.9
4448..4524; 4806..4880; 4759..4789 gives 3.9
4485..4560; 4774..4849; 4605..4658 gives 7.0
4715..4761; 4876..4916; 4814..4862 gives 3.3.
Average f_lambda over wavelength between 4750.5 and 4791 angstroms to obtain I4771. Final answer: 23.9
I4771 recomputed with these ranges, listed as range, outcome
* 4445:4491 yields 28.7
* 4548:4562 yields 28.1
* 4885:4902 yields 30.7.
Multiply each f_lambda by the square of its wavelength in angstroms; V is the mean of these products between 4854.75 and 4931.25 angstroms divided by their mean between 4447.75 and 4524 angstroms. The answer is 1.3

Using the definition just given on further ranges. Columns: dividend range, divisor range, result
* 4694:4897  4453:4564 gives 1.01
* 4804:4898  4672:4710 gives 1.32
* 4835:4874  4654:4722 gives 1.29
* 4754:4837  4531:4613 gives 1.03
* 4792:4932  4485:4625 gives 1.23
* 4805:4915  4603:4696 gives 1.34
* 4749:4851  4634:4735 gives 1.14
